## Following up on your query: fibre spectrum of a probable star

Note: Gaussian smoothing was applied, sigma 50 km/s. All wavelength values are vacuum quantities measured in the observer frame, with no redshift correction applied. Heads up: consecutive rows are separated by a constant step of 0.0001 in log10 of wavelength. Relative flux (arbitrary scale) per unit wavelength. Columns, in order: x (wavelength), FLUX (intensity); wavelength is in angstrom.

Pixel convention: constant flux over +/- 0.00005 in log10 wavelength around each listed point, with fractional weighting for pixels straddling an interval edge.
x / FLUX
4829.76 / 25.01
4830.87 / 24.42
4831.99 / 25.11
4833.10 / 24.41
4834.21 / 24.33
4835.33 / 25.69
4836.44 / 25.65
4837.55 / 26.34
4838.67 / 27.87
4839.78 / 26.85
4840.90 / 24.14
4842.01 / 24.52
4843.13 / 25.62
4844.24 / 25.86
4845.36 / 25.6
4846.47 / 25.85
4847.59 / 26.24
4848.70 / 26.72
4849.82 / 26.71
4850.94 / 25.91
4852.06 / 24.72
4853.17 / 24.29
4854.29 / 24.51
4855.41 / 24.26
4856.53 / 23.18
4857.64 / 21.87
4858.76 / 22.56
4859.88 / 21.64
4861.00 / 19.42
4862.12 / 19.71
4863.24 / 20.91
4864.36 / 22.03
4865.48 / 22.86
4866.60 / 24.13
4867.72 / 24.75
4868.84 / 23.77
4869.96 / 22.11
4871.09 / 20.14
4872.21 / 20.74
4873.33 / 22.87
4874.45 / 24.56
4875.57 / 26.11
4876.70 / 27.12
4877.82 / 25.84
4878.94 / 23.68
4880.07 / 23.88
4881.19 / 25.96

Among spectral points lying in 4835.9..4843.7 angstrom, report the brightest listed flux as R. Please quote 27.87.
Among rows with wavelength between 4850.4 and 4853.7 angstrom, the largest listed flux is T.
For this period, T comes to 25.91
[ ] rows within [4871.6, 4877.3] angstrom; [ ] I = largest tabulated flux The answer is 27.12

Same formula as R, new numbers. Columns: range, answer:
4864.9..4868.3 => 24.75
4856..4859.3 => 23.18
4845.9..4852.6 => 26.72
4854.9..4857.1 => 24.26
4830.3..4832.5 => 25.11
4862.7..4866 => 22.86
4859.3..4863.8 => 21.64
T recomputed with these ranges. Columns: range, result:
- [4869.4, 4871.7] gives 22.11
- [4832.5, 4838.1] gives 26.34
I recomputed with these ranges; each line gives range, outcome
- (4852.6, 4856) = 24.51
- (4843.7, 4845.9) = 25.86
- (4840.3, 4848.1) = 26.24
